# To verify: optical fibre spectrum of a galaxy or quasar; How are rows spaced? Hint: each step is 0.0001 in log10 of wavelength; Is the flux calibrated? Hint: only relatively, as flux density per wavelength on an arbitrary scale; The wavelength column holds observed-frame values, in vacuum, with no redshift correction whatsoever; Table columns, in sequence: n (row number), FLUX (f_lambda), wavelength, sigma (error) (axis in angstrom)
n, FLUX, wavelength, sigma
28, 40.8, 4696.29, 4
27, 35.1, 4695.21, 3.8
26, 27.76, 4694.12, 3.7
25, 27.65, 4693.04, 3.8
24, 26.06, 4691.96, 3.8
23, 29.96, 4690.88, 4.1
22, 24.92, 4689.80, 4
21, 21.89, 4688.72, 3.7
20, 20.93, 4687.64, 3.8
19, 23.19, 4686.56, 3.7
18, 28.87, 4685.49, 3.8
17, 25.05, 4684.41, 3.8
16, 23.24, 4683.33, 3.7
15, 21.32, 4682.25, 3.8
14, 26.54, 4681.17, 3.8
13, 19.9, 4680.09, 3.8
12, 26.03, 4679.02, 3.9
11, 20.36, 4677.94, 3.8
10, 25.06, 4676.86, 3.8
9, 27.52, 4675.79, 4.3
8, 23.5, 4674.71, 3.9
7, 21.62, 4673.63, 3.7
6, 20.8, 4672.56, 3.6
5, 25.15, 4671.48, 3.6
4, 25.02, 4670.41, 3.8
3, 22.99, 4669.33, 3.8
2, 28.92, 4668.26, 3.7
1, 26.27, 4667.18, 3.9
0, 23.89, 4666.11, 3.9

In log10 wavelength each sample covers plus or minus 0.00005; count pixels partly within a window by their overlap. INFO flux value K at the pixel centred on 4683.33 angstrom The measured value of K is 23.24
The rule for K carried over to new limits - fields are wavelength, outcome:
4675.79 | 27.52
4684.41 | 25.05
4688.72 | 21.89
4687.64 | 20.93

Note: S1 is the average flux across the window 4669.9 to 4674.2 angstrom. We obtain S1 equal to 23.2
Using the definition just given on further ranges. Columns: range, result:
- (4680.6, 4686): 24.9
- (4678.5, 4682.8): 23.4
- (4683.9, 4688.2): 24.5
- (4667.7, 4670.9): 25.6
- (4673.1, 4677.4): 24.4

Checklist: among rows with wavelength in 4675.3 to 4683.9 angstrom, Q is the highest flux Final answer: 27.52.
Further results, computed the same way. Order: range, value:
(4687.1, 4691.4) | 29.96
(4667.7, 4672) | 28.92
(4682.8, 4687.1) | 28.87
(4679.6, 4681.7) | 26.54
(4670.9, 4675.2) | 25.15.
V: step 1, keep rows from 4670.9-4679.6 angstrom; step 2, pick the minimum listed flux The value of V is 20.36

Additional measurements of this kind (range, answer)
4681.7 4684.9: 21.32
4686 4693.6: 20.93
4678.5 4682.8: 19.9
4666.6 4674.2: 20.8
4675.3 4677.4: 25.06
